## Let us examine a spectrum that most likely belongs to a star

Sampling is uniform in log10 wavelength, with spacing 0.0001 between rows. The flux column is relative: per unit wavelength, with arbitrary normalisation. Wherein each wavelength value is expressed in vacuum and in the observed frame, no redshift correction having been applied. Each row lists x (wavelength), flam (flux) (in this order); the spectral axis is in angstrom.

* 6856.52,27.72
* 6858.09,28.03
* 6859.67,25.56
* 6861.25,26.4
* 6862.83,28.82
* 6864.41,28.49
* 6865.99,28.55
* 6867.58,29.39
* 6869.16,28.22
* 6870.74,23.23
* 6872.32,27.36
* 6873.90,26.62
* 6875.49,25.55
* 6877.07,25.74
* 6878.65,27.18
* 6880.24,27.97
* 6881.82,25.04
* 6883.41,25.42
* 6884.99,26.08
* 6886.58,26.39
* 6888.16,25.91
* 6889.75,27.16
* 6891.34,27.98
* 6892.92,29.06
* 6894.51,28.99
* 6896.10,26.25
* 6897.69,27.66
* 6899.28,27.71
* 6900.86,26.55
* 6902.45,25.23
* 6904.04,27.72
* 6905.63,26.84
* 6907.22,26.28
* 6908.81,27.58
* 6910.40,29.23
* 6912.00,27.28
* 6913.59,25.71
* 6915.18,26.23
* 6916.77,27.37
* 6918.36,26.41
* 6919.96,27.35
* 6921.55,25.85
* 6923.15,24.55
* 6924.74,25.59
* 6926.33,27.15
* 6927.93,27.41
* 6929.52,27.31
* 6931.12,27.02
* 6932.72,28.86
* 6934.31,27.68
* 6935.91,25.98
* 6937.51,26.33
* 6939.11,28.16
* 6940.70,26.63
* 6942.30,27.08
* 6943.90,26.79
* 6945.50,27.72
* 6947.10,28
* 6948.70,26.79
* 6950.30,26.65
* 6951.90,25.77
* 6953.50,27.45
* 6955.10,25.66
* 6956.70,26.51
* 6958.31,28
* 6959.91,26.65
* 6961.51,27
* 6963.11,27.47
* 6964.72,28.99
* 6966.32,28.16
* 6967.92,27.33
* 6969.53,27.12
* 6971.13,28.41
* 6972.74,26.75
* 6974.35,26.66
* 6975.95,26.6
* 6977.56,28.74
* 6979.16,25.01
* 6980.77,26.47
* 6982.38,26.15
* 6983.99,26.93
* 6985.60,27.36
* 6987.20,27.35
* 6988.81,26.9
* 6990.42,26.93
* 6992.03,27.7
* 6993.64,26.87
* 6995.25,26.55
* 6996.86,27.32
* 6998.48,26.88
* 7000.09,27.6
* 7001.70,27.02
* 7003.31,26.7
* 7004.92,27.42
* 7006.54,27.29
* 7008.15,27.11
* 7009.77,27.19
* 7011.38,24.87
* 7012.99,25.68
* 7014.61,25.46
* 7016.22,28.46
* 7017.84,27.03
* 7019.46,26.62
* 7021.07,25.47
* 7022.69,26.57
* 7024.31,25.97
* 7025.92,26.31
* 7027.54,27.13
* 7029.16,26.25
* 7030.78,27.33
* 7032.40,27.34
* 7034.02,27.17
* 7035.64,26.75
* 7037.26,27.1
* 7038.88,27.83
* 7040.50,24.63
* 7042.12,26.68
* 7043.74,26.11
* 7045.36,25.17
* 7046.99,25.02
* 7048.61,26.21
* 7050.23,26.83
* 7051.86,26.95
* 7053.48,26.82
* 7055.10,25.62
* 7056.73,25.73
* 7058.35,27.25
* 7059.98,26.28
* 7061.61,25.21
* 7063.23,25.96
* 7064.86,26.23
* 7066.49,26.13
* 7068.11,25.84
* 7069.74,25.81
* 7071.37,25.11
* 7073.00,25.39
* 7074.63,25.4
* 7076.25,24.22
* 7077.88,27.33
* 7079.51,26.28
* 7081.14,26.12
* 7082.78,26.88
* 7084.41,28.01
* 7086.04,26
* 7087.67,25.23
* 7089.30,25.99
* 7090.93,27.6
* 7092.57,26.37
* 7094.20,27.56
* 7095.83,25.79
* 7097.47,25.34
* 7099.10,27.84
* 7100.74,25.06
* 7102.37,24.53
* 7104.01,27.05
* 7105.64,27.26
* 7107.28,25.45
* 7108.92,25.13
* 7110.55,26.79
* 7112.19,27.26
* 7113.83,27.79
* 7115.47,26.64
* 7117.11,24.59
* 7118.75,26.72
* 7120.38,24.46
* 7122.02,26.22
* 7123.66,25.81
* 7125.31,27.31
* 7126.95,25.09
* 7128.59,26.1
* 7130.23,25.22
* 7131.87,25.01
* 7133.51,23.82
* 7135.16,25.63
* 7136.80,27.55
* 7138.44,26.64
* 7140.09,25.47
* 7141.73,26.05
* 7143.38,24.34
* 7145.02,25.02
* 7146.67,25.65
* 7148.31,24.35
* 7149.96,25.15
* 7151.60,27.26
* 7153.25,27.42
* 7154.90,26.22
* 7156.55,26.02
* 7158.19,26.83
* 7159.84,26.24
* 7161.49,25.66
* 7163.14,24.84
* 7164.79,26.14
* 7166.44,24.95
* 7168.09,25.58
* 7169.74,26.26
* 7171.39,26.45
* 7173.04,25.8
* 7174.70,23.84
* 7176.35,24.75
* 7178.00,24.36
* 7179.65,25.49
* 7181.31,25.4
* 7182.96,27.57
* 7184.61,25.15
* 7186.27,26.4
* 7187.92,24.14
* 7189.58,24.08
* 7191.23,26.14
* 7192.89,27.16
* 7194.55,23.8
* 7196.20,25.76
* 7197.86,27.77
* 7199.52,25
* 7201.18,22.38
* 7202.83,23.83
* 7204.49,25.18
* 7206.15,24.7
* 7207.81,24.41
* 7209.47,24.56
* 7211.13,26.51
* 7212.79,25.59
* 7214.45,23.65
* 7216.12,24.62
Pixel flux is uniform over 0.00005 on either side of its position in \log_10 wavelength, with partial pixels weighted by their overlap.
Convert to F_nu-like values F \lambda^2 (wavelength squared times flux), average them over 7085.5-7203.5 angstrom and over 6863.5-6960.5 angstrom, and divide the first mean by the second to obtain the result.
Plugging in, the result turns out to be 1.02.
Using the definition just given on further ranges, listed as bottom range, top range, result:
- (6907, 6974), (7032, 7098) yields 1.00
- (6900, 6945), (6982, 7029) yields 1.02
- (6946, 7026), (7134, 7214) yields 1.00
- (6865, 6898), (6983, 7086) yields 1.03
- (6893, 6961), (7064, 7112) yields 1.01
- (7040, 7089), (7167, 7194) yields 1.01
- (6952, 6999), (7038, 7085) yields 0.99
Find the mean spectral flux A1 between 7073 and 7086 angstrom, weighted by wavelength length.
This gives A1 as 26.2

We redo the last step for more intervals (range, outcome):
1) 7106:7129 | 26.1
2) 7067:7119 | 26.2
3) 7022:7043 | 26.7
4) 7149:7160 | 26.4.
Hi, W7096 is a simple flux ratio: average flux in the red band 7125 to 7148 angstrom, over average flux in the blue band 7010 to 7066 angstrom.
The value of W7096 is 1.0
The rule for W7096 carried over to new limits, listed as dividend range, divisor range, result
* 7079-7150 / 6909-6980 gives 0.96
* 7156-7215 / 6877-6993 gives 0.94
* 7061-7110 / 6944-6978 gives 0.96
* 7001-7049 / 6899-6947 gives 0.99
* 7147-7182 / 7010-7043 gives 0.97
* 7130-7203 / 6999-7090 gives 0.97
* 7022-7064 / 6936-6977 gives 0.97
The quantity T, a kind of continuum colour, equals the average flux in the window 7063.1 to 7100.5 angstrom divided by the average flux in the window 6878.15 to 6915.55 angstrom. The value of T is 1.0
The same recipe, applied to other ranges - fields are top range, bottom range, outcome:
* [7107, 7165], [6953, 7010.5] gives 0.95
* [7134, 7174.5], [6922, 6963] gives 0.96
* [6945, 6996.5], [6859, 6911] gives 1.00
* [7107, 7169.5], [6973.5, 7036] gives 0.97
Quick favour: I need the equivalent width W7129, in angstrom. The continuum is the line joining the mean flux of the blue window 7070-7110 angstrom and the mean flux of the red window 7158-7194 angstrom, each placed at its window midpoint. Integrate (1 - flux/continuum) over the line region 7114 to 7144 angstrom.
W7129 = 0.1 angstrom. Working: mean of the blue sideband 26.1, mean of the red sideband 25.6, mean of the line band 25.8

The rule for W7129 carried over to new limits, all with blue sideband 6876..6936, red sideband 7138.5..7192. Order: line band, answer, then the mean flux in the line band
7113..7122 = -0.1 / 26.1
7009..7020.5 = 0.0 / 26.5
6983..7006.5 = -0.6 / 27.1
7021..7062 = -0.3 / 26.4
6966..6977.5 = -0.3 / 27.3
